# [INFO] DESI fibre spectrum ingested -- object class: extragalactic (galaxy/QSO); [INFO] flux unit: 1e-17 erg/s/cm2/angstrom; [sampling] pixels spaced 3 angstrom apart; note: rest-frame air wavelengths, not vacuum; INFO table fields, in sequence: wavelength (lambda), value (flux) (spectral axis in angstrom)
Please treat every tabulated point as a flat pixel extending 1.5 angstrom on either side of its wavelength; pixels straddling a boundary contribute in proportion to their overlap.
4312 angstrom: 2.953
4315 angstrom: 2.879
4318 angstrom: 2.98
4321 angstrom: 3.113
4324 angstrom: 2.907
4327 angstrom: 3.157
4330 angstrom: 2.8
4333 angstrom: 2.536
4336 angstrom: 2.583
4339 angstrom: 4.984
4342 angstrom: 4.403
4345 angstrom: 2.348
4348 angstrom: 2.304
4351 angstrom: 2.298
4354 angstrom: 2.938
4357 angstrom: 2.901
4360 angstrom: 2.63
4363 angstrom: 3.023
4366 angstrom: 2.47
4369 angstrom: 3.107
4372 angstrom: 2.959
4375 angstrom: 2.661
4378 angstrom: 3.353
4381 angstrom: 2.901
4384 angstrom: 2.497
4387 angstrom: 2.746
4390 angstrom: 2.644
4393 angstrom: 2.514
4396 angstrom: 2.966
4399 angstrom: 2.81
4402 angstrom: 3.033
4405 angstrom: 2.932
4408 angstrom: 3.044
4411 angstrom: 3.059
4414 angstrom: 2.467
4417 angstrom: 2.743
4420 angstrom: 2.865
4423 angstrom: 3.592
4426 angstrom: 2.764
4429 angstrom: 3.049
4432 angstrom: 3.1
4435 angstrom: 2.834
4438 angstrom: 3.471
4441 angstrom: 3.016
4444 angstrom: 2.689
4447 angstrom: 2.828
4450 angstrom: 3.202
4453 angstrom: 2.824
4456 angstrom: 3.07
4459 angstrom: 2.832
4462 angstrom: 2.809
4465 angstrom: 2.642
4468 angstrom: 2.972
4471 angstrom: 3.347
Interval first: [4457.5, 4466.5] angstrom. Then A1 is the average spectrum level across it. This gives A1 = 2.76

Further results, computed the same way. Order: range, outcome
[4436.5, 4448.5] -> 3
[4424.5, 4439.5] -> 3.04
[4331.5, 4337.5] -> 2.56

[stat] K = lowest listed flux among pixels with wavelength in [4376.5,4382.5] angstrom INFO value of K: 2.901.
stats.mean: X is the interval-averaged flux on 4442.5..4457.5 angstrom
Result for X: 2.92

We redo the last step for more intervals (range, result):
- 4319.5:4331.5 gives 2.99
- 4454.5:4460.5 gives 2.95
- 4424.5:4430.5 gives 2.91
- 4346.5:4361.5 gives 2.61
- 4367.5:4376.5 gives 2.91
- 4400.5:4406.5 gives 2.98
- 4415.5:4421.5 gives 2.8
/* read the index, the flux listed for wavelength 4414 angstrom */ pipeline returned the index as 2.467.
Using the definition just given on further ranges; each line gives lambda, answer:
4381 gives 2.901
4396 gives 2.966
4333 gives 2.536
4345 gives 2.348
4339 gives 4.984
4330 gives 2.8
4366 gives 2.47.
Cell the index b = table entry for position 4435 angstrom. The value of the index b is 2.834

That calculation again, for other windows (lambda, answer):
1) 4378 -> 3.353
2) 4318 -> 2.98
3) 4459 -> 2.832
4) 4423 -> 3.592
